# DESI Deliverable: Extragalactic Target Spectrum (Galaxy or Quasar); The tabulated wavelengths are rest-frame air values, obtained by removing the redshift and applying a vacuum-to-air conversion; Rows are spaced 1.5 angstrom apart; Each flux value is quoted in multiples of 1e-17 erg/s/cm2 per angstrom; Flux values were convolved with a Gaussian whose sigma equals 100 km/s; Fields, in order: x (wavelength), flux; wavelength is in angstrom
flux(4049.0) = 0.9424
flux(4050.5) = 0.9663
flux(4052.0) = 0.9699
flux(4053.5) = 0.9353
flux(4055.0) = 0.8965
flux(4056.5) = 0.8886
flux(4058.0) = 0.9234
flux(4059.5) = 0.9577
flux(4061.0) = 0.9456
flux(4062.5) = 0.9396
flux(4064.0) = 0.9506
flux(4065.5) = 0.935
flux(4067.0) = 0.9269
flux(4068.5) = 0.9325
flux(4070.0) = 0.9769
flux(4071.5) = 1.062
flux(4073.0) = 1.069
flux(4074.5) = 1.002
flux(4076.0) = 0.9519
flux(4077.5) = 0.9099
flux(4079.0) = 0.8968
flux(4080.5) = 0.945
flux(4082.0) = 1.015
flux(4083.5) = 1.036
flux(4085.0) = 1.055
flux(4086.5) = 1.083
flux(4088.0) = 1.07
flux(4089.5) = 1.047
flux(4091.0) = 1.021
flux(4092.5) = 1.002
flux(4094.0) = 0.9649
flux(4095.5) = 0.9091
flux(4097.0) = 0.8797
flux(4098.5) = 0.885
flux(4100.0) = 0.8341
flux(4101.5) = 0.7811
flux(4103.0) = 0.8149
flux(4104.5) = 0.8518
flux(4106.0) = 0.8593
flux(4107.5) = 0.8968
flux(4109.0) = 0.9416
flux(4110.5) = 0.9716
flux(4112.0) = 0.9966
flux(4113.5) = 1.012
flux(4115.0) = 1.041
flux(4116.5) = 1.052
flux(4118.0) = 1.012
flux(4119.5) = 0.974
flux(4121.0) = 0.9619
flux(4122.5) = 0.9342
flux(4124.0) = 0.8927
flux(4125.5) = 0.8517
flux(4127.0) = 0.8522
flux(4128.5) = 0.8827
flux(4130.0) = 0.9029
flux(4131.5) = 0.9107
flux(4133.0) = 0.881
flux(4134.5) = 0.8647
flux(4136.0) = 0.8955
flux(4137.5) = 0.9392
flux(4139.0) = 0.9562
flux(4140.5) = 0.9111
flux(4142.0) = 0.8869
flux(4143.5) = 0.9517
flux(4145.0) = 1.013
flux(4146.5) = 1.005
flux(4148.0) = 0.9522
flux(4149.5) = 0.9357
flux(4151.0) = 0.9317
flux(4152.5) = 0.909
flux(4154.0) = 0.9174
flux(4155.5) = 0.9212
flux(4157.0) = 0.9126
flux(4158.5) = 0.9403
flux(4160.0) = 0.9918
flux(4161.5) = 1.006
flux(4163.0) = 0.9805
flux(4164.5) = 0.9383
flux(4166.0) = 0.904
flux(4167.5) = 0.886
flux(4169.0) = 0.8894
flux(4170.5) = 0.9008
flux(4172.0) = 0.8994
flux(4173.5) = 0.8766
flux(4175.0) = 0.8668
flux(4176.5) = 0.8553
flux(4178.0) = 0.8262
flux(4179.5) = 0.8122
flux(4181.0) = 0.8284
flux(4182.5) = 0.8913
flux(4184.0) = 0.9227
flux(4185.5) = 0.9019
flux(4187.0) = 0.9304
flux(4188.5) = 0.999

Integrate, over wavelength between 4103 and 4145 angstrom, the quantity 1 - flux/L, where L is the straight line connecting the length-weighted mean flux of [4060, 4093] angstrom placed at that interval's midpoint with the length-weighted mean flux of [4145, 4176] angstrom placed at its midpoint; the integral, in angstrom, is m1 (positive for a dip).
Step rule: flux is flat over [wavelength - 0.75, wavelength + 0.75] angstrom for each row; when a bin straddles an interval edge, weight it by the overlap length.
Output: 1.2 angstrom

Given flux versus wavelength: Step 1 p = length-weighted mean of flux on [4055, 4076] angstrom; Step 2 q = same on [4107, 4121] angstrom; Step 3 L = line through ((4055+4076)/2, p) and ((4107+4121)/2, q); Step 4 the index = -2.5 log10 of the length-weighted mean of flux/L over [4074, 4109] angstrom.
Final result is 0.036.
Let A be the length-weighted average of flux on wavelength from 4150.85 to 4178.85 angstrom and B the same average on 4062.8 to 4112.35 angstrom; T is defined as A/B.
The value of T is 0.96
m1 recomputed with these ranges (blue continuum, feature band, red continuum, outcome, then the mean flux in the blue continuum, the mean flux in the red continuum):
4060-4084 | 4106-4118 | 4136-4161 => -0.34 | 0.968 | 0.941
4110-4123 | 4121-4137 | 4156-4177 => 1.41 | 0.997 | 0.918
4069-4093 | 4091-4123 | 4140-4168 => 1.63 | 1.01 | 0.943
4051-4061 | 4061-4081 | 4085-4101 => -0.30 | 0.931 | 0.971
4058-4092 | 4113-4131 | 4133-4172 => 0.14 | 0.986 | 0.932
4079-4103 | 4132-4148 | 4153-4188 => -0.08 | 0.961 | 0.905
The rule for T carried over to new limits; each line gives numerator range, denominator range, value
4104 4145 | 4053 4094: 0.95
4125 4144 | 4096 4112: 1.02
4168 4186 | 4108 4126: 0.90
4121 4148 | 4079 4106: 0.97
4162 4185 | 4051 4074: 0.93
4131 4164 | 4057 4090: 0.95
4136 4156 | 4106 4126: 0.98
